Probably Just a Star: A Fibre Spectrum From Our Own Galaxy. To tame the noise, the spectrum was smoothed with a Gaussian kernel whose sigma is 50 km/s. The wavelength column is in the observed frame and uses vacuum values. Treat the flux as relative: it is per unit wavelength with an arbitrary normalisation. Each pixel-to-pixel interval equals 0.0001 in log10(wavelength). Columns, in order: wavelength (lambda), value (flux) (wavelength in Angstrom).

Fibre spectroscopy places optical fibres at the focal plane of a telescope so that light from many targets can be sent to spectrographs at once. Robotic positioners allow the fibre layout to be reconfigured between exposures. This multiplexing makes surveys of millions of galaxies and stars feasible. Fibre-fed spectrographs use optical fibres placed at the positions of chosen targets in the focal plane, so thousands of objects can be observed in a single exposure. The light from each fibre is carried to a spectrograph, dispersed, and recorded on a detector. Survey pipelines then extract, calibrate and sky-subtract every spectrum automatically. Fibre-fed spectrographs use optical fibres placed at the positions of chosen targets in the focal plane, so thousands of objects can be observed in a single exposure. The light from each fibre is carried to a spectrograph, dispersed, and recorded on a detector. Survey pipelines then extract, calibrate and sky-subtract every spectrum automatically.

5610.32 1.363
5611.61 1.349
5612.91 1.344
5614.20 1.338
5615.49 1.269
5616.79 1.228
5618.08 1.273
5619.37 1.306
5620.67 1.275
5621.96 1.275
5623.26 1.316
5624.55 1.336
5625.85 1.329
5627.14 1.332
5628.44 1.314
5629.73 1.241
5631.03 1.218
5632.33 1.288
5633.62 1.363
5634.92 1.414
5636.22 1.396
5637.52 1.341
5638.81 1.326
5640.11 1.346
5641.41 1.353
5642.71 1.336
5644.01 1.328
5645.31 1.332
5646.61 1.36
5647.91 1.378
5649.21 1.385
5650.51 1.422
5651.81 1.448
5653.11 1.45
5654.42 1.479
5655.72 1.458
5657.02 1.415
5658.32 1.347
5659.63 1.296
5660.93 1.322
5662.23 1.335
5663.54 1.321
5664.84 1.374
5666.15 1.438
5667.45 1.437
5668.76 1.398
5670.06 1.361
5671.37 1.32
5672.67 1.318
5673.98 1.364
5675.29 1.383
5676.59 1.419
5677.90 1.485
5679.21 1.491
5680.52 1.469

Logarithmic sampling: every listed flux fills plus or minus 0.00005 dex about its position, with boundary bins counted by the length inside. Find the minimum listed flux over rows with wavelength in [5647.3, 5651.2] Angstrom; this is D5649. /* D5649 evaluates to 1.378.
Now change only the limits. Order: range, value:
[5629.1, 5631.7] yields 1.218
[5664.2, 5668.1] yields 1.374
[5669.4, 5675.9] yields 1.318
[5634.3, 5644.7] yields 1.326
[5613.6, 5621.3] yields 1.228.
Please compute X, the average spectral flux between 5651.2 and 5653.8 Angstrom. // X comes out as 1.45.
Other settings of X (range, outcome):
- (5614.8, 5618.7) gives 1.26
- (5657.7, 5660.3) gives 1.32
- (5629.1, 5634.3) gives 1.28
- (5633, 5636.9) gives 1.39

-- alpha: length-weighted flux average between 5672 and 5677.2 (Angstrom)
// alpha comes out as 1.37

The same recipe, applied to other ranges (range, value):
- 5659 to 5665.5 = 1.33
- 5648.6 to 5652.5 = 1.42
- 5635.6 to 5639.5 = 1.36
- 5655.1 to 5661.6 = 1.37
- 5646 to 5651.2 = 1.39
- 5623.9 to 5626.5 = 1.34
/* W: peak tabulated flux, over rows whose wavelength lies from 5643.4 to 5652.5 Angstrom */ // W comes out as 1.448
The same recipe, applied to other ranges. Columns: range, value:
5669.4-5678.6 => 1.485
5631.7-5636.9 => 1.414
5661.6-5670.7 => 1.438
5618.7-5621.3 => 1.306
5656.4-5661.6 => 1.415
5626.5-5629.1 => 1.332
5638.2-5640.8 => 1.346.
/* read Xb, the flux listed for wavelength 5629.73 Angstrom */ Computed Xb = 1.241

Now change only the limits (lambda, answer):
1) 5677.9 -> 1.485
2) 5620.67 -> 1.275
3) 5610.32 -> 1.363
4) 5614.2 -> 1.338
